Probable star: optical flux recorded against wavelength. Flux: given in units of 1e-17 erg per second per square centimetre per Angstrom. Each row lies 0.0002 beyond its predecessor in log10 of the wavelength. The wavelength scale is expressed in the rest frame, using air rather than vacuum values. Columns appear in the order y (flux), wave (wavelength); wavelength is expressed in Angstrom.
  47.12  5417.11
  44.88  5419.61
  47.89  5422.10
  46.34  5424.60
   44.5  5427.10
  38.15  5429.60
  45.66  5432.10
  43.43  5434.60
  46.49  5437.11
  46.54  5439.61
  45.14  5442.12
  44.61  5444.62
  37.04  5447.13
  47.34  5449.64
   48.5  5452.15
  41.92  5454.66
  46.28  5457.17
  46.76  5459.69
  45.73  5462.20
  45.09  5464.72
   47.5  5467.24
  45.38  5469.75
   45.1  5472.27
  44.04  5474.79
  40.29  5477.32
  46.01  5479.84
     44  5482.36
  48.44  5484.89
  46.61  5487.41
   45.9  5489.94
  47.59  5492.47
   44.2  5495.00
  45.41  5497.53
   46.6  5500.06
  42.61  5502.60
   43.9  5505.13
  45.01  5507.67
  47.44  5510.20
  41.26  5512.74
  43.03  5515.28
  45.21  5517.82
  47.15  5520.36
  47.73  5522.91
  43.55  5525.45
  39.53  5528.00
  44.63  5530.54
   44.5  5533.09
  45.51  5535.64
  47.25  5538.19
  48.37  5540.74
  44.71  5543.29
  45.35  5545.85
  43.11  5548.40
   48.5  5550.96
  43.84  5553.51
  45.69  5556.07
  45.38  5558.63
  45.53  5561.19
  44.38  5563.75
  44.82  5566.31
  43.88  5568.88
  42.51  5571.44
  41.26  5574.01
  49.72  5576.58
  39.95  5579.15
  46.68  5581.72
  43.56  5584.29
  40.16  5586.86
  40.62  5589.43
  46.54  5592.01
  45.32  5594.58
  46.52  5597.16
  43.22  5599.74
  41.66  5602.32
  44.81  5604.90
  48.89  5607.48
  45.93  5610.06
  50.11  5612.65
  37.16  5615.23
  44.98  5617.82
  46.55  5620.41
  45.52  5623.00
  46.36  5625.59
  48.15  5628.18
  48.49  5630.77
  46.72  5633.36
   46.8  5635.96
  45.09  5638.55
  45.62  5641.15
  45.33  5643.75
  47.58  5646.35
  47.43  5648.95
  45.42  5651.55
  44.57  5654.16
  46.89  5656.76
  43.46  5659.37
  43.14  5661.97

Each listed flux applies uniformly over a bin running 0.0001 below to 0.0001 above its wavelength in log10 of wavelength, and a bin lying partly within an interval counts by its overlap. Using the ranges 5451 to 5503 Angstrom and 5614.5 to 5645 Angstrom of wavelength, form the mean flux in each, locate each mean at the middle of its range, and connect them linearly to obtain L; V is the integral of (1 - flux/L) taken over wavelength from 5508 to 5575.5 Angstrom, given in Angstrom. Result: 1.2 Angstrom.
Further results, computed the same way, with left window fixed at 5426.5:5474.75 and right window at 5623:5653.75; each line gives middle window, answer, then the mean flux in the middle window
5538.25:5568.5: 0.19 Angstrom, 45.5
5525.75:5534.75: 0.49 Angstrom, 43.1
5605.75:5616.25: 0.13 Angstrom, 45.7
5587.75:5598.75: 0.37 Angstrom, 44.5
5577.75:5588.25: 0.77 Angstrom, 42.7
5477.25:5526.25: 0.04 Angstrom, 45.2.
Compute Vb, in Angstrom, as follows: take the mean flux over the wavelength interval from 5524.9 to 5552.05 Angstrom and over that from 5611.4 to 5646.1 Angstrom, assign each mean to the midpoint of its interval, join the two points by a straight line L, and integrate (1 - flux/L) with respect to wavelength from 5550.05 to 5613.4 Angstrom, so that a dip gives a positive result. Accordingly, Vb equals 1.0 Angstrom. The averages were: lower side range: 45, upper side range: 46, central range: 44.7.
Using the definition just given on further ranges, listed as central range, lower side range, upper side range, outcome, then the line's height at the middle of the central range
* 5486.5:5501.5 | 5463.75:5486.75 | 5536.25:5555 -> -0.22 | 45.3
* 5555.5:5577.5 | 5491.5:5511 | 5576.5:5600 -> -0.19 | 44.3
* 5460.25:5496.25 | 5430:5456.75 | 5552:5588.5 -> -0.85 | 44.4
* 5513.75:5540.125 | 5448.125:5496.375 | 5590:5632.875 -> 0.41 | 45.6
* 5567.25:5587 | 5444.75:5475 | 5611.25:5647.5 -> 0.89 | 45.7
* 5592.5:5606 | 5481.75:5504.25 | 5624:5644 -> 0.57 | 46.4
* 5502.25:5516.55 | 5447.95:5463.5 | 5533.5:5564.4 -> 0.55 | 45.7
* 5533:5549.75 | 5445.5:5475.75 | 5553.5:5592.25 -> -0.51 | 44.3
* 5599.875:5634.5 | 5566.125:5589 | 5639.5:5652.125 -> -0.47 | 45.1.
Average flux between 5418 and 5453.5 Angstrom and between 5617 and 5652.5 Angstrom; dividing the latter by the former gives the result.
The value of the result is 1.0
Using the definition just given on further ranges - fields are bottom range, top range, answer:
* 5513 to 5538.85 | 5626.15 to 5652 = 1.05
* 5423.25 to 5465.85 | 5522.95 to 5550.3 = 1.00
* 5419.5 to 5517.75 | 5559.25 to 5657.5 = 1.00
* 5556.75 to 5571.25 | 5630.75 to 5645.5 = 1.03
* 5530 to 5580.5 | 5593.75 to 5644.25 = 1.02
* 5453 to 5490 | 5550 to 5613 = 0.99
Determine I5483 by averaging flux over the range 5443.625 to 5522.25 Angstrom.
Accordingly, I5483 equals 45.1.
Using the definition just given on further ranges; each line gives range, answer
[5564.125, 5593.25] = 43.6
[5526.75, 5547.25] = 45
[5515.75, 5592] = 44.6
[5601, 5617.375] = 44.8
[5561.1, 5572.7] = 44.1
